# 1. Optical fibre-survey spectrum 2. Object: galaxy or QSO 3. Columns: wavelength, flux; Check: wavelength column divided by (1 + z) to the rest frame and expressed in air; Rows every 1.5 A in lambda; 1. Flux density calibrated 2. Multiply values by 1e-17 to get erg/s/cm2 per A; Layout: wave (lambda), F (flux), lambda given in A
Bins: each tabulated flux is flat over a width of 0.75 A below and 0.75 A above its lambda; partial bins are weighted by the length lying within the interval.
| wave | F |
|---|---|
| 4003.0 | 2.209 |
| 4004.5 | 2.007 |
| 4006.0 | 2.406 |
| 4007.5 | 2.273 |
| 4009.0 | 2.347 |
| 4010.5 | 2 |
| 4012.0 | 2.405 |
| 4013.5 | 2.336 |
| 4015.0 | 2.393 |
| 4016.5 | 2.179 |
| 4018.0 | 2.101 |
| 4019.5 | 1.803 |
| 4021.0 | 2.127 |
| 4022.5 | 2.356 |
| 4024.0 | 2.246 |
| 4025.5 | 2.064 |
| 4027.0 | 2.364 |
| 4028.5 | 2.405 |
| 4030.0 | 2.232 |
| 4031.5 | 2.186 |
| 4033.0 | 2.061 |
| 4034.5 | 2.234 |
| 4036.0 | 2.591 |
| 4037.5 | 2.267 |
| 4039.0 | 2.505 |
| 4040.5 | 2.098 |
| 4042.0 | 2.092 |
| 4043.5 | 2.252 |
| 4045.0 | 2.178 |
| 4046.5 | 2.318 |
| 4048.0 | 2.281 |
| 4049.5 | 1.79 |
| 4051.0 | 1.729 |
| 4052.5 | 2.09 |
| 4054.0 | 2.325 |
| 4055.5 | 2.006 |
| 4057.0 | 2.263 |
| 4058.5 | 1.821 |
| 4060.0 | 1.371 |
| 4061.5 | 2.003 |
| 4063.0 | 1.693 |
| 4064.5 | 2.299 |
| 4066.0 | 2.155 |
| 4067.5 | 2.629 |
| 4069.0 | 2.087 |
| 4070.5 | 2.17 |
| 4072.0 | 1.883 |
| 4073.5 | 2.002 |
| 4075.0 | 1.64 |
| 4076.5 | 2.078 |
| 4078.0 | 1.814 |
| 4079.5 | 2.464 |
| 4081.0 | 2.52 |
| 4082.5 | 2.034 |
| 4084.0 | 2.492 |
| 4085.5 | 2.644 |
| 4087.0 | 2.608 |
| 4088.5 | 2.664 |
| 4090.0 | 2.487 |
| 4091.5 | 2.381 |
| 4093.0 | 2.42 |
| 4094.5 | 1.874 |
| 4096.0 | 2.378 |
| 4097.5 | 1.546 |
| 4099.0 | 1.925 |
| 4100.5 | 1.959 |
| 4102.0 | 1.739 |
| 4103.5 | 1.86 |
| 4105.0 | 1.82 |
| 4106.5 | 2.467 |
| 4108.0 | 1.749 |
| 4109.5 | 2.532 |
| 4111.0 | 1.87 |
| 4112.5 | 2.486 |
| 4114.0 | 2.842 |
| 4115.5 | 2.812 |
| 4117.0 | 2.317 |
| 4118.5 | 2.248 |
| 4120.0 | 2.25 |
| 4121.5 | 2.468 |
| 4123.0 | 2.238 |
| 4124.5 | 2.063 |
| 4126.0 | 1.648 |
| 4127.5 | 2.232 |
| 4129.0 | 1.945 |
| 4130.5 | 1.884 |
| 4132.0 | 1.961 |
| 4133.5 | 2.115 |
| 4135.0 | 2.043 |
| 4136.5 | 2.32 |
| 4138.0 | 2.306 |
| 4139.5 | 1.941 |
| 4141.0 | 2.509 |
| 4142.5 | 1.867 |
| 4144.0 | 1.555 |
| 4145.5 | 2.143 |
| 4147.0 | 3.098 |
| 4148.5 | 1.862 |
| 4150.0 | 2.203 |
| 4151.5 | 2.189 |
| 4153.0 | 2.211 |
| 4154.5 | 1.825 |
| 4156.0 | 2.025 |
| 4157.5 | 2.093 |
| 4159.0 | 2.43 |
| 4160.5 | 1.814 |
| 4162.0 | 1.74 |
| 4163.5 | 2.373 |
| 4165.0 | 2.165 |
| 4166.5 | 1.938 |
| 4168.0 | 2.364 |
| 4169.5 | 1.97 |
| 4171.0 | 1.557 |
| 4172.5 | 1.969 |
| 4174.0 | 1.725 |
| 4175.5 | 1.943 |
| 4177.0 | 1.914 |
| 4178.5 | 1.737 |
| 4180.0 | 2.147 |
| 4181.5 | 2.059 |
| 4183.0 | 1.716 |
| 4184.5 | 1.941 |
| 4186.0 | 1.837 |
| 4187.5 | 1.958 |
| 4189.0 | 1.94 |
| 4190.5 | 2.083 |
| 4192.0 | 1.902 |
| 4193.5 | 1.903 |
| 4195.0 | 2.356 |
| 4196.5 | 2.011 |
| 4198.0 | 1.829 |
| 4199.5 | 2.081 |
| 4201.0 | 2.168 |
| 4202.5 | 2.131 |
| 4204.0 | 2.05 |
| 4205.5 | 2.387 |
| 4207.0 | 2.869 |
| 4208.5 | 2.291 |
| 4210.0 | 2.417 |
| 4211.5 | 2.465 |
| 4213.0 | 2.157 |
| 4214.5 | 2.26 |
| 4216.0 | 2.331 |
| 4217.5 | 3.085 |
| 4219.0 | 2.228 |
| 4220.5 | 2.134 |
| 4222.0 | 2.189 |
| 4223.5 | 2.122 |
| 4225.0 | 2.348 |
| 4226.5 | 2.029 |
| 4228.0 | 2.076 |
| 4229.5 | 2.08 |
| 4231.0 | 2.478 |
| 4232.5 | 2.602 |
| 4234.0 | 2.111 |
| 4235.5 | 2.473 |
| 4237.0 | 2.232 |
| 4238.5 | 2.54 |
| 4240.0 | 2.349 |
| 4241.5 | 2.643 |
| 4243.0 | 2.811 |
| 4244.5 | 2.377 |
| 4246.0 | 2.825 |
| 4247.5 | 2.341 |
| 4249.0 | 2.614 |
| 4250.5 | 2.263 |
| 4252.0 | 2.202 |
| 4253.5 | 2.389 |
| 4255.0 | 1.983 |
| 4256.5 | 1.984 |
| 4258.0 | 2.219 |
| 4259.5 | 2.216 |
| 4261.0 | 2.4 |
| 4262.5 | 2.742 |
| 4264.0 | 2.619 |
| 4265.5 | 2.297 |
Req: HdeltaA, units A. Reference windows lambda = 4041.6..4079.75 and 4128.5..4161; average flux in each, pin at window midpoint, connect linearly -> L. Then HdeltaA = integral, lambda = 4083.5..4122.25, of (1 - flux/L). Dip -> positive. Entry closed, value -3.39 A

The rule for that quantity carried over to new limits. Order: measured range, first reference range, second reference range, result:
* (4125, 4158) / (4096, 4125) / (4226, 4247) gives 2.1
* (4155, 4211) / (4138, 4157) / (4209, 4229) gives 4.0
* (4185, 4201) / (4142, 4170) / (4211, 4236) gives 1.5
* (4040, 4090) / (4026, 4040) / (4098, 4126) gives 2.5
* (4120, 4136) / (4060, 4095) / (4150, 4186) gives 0.1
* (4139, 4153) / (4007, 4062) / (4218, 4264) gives 0.6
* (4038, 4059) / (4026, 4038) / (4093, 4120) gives 1.2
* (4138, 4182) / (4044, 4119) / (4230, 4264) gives 4.3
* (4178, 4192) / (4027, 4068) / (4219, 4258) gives 2.1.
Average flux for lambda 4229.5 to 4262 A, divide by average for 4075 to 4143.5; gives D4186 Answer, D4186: 1.09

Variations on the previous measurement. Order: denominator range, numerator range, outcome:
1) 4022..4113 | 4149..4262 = 1.01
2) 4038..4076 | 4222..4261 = 1.13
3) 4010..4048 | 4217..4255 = 1.06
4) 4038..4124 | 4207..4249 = 1.10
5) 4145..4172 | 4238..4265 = 1.14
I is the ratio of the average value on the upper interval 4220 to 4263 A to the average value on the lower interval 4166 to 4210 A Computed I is 1.15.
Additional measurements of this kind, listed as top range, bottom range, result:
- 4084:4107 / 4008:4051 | 0.99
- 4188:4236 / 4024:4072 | 1.04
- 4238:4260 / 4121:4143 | 1.13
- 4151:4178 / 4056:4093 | 0.92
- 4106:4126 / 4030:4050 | 1.04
